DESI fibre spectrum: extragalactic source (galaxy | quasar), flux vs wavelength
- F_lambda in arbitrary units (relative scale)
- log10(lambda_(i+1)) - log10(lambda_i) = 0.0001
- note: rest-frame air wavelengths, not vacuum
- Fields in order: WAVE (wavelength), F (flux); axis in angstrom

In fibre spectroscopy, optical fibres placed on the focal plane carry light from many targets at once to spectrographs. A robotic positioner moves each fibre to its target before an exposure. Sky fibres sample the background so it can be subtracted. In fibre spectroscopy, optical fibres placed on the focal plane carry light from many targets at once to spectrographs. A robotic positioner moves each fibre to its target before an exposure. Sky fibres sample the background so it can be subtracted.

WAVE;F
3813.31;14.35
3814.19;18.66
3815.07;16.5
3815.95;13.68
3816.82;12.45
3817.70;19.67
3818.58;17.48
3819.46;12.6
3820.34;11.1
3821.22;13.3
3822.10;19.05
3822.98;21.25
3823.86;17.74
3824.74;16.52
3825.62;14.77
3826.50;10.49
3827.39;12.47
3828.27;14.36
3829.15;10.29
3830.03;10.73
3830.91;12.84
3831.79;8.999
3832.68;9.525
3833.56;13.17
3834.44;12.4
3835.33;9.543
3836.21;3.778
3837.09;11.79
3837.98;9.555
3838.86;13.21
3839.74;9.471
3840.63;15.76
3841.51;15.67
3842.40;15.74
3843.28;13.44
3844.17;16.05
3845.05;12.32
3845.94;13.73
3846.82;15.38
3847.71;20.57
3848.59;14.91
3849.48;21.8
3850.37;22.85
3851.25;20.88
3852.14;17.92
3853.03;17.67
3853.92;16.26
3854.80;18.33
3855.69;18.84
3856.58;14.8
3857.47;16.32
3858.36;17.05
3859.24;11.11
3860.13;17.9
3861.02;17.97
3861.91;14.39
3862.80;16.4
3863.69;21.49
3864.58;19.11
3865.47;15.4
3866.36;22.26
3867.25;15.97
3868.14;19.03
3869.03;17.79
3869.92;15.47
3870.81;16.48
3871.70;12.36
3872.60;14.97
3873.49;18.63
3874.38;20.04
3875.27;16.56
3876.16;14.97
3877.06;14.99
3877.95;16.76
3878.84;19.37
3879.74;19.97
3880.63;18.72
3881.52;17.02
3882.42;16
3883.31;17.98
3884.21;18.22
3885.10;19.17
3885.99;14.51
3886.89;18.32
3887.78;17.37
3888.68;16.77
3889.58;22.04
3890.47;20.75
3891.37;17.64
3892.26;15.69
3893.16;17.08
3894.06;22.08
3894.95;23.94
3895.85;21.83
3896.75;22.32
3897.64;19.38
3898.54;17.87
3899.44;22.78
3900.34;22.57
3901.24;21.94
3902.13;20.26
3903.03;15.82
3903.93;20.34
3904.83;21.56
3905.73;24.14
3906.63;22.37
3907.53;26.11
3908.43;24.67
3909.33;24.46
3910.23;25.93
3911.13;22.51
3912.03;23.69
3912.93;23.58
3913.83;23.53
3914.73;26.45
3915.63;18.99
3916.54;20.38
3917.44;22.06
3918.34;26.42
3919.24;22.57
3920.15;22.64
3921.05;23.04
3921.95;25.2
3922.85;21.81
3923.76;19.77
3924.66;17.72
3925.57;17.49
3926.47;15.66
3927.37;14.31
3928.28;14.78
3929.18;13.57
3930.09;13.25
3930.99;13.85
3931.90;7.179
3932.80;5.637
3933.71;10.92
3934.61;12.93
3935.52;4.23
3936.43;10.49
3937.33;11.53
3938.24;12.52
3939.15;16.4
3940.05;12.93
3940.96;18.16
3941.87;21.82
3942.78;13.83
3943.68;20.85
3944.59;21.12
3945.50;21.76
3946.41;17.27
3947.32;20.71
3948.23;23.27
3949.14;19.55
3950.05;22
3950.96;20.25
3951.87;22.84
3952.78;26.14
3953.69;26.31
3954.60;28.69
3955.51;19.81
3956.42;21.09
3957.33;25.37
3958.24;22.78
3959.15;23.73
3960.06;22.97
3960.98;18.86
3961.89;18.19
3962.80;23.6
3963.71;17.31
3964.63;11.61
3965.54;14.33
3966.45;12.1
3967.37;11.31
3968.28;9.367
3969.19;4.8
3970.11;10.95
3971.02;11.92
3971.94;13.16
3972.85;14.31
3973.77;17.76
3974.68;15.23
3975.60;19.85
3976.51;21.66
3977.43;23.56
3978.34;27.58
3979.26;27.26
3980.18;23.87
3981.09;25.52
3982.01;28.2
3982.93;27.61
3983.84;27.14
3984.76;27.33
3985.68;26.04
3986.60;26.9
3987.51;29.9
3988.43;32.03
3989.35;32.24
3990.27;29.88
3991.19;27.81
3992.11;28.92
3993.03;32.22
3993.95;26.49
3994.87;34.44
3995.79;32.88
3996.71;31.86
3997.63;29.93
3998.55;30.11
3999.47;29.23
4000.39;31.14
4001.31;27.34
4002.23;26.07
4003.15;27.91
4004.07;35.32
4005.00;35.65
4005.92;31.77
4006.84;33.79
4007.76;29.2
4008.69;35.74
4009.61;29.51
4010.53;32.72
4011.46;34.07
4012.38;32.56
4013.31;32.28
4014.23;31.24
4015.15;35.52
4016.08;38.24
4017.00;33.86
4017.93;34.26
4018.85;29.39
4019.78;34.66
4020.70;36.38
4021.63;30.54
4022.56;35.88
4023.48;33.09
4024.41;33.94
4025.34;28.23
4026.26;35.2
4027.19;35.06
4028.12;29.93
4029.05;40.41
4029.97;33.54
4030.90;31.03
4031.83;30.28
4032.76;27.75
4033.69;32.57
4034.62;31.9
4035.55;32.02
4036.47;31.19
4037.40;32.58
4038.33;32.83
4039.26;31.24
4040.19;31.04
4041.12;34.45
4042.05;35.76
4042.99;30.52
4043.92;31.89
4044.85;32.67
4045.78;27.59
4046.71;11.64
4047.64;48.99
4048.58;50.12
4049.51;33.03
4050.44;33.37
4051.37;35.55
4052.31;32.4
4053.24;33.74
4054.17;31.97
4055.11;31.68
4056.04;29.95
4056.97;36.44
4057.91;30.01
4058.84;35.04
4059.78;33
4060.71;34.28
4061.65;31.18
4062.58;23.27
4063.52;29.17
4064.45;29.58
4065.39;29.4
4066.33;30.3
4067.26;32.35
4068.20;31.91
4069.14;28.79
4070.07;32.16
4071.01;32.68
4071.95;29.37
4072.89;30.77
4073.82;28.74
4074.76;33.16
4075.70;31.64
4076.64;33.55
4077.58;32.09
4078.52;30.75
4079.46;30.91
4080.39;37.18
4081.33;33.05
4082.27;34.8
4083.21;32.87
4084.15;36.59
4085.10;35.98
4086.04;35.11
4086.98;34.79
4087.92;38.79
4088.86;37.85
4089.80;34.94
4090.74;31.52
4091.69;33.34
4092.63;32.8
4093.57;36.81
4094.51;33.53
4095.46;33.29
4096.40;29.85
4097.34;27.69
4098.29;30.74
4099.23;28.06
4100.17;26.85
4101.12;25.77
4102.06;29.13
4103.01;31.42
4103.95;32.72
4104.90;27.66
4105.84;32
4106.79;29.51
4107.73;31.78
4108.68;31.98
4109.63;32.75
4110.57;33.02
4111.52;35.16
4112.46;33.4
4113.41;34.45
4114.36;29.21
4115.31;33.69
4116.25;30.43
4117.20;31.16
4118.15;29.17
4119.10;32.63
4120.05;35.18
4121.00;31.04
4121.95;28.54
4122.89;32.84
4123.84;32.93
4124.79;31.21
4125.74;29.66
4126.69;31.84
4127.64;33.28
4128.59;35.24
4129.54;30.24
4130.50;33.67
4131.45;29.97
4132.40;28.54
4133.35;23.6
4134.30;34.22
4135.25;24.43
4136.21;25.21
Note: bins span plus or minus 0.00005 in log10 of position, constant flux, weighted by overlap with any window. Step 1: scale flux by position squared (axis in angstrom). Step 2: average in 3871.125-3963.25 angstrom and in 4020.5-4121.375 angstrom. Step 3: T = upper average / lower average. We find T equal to 1.8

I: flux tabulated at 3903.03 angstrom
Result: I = 15.82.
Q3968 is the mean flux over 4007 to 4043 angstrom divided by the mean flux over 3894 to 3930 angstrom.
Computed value 1.54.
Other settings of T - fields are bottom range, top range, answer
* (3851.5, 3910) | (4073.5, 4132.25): 1.93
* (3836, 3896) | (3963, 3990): 1.28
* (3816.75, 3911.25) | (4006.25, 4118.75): 2.09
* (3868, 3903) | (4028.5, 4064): 1.91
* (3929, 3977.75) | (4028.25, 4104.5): 2.02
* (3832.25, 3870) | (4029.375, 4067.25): 2.27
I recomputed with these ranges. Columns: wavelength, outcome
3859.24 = 11.11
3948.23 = 23.27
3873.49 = 18.63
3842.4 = 15.74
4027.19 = 35.06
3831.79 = 8.999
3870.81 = 16.48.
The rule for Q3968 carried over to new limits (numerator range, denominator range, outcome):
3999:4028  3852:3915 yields 1.71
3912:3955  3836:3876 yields 1.14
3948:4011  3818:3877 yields 1.60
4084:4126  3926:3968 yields 1.86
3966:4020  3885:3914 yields 1.29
